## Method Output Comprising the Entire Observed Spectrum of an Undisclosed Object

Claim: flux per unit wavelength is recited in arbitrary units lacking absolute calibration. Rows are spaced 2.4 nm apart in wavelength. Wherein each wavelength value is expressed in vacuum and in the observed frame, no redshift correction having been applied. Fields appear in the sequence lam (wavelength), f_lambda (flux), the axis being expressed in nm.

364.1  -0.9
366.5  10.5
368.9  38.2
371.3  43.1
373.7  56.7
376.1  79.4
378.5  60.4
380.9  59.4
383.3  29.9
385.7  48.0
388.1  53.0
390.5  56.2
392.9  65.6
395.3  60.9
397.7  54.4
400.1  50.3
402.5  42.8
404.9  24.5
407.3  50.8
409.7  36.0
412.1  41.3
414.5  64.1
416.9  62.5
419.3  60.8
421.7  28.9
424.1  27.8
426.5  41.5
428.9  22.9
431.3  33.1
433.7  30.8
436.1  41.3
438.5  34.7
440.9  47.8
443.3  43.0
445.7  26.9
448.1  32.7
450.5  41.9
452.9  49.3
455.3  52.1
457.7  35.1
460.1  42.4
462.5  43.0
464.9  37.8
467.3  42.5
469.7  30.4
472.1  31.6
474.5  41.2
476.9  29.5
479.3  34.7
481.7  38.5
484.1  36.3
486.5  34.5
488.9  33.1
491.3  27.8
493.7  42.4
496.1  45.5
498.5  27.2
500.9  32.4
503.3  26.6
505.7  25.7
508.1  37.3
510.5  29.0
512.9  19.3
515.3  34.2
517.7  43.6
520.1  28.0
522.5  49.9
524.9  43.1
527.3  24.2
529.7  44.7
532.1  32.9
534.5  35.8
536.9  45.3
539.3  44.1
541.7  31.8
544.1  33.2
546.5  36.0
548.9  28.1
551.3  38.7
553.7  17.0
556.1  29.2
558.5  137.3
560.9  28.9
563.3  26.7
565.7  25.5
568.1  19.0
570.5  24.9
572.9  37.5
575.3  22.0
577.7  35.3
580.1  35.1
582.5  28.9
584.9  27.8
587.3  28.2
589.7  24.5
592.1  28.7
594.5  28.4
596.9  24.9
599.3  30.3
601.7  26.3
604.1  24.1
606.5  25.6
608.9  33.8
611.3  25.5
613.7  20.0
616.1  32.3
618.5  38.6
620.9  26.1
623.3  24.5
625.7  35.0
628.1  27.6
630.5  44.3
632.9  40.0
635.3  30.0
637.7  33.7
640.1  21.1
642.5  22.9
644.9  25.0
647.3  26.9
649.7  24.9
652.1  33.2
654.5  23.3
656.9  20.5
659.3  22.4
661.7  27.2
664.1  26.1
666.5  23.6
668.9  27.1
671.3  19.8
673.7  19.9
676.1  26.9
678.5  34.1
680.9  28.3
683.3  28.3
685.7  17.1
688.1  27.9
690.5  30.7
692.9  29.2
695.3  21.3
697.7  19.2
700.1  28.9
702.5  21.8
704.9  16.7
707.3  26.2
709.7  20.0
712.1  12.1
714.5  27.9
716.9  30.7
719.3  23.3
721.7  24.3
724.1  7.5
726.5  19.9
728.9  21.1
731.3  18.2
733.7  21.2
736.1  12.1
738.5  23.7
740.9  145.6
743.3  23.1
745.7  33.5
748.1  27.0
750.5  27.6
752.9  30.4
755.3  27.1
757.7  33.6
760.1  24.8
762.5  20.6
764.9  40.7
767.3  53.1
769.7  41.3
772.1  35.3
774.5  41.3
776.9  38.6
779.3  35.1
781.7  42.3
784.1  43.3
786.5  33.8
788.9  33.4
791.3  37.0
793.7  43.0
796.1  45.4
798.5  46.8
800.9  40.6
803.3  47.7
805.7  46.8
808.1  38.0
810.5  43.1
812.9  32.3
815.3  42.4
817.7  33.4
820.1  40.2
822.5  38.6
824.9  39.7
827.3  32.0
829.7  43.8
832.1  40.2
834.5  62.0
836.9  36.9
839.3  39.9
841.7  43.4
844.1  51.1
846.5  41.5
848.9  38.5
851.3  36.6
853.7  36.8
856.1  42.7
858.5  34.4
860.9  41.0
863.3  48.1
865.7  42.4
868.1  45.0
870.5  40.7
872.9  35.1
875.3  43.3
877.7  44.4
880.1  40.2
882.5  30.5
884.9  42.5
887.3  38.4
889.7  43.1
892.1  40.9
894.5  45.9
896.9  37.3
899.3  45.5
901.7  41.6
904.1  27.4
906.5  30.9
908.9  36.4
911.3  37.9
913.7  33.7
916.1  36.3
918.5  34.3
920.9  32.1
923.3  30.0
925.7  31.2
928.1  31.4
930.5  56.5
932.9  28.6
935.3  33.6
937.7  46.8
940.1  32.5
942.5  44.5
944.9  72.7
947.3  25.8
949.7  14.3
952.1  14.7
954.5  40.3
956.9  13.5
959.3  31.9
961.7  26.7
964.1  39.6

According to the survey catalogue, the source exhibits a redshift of 0.99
